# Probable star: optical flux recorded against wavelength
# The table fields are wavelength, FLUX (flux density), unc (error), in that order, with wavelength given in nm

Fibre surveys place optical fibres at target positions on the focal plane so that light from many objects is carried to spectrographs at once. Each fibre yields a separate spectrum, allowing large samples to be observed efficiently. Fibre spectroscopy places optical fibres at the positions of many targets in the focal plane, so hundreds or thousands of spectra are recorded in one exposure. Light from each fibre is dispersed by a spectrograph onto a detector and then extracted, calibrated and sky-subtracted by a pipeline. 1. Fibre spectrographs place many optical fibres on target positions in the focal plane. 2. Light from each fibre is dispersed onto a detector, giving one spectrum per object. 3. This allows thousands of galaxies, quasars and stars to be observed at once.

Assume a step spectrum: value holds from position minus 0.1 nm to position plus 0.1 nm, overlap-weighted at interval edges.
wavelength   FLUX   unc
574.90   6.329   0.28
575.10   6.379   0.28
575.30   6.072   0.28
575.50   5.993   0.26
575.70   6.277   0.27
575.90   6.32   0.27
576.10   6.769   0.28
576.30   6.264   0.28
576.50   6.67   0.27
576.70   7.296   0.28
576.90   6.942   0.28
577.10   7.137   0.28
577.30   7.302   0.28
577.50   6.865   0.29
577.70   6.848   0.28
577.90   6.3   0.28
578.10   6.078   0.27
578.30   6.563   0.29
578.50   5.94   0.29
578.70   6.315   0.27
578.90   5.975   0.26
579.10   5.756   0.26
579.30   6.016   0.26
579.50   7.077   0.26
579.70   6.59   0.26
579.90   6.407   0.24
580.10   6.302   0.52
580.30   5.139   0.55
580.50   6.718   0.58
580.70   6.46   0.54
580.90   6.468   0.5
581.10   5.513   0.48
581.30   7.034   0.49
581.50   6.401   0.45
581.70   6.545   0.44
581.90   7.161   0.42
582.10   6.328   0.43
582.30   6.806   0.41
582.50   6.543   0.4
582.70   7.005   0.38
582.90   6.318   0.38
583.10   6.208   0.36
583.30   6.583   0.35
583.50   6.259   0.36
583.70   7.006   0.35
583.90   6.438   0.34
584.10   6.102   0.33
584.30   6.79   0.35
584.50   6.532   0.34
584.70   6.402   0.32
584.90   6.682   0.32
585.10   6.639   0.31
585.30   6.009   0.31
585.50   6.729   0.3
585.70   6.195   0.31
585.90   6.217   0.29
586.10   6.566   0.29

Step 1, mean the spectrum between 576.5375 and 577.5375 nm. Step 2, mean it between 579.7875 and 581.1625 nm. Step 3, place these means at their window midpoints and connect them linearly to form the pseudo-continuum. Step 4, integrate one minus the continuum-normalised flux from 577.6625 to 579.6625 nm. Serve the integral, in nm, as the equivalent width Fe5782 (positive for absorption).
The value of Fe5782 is 0.11 nm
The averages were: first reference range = 7.1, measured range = 6.28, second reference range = 6.17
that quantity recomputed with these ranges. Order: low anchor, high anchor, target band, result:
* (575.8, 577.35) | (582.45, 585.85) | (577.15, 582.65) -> 0.20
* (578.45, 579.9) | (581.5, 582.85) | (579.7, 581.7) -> 0.06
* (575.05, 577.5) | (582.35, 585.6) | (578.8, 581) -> 0.11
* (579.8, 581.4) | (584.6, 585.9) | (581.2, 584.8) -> -0.14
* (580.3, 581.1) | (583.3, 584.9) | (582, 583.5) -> -0.03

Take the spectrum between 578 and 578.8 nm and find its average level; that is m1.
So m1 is 6.22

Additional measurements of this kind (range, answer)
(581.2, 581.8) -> 6.66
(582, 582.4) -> 6.57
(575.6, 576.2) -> 6.46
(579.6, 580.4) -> 6.11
